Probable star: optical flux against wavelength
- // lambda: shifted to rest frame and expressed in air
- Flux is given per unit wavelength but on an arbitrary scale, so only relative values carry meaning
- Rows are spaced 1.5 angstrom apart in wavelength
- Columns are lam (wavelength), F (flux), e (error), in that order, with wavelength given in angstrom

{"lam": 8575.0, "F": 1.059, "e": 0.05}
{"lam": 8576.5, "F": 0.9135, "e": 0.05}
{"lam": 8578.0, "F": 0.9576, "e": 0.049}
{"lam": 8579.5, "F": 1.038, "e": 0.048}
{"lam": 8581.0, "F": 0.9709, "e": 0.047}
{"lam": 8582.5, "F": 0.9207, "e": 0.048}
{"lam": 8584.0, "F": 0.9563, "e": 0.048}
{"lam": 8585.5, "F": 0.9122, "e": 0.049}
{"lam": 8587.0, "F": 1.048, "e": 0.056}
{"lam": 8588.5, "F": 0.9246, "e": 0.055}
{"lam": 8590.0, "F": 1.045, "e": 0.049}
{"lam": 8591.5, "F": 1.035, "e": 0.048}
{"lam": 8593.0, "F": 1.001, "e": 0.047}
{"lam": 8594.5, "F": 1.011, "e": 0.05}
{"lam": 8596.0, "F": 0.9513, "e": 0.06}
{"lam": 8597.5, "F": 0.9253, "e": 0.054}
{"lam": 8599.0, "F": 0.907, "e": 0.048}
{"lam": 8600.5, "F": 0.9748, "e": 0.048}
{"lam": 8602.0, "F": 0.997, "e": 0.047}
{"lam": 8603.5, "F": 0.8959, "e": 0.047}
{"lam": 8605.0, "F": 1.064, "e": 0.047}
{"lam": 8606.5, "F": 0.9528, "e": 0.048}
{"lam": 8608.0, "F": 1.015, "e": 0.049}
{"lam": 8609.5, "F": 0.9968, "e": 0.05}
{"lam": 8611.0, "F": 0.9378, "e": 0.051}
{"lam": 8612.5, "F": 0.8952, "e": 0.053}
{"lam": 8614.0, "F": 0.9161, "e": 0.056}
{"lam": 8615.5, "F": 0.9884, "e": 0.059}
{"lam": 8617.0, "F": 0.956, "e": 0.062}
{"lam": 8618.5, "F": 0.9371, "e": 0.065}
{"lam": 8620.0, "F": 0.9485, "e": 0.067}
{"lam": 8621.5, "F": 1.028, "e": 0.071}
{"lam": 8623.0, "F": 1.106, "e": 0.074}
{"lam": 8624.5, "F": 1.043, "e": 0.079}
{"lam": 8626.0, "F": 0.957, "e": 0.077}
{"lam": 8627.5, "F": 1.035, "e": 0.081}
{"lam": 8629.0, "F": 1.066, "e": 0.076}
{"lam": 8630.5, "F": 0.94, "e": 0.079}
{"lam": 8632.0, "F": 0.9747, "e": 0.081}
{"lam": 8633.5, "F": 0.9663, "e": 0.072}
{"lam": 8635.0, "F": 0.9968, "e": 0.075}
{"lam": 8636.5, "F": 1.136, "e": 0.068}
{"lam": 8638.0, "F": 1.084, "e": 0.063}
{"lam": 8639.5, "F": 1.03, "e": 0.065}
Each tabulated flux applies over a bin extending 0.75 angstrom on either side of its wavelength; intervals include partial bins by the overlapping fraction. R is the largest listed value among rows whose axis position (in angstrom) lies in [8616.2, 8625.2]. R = 1.106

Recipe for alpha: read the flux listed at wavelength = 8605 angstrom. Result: 1.064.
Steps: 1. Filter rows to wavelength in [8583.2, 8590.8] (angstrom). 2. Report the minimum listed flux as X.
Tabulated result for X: 0.9122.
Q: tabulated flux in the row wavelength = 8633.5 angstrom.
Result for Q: 0.9663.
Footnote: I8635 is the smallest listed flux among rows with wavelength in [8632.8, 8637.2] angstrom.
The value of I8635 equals 0.9663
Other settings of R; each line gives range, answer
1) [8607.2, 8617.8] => 1.015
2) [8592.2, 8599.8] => 1.011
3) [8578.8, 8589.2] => 1.048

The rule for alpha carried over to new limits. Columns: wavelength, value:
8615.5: 0.9884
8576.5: 0.9135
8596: 0.9513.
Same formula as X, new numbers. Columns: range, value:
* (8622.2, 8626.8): 0.957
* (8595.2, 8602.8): 0.907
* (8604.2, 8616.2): 0.8952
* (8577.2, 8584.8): 0.9207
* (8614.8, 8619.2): 0.9371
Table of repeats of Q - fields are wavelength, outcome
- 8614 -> 0.9161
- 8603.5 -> 0.8959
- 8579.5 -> 1.038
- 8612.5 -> 0.8952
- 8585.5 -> 0.9122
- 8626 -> 0.957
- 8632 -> 0.9747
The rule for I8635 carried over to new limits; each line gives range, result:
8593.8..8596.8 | 0.9513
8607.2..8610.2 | 0.9968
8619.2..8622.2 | 0.9485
